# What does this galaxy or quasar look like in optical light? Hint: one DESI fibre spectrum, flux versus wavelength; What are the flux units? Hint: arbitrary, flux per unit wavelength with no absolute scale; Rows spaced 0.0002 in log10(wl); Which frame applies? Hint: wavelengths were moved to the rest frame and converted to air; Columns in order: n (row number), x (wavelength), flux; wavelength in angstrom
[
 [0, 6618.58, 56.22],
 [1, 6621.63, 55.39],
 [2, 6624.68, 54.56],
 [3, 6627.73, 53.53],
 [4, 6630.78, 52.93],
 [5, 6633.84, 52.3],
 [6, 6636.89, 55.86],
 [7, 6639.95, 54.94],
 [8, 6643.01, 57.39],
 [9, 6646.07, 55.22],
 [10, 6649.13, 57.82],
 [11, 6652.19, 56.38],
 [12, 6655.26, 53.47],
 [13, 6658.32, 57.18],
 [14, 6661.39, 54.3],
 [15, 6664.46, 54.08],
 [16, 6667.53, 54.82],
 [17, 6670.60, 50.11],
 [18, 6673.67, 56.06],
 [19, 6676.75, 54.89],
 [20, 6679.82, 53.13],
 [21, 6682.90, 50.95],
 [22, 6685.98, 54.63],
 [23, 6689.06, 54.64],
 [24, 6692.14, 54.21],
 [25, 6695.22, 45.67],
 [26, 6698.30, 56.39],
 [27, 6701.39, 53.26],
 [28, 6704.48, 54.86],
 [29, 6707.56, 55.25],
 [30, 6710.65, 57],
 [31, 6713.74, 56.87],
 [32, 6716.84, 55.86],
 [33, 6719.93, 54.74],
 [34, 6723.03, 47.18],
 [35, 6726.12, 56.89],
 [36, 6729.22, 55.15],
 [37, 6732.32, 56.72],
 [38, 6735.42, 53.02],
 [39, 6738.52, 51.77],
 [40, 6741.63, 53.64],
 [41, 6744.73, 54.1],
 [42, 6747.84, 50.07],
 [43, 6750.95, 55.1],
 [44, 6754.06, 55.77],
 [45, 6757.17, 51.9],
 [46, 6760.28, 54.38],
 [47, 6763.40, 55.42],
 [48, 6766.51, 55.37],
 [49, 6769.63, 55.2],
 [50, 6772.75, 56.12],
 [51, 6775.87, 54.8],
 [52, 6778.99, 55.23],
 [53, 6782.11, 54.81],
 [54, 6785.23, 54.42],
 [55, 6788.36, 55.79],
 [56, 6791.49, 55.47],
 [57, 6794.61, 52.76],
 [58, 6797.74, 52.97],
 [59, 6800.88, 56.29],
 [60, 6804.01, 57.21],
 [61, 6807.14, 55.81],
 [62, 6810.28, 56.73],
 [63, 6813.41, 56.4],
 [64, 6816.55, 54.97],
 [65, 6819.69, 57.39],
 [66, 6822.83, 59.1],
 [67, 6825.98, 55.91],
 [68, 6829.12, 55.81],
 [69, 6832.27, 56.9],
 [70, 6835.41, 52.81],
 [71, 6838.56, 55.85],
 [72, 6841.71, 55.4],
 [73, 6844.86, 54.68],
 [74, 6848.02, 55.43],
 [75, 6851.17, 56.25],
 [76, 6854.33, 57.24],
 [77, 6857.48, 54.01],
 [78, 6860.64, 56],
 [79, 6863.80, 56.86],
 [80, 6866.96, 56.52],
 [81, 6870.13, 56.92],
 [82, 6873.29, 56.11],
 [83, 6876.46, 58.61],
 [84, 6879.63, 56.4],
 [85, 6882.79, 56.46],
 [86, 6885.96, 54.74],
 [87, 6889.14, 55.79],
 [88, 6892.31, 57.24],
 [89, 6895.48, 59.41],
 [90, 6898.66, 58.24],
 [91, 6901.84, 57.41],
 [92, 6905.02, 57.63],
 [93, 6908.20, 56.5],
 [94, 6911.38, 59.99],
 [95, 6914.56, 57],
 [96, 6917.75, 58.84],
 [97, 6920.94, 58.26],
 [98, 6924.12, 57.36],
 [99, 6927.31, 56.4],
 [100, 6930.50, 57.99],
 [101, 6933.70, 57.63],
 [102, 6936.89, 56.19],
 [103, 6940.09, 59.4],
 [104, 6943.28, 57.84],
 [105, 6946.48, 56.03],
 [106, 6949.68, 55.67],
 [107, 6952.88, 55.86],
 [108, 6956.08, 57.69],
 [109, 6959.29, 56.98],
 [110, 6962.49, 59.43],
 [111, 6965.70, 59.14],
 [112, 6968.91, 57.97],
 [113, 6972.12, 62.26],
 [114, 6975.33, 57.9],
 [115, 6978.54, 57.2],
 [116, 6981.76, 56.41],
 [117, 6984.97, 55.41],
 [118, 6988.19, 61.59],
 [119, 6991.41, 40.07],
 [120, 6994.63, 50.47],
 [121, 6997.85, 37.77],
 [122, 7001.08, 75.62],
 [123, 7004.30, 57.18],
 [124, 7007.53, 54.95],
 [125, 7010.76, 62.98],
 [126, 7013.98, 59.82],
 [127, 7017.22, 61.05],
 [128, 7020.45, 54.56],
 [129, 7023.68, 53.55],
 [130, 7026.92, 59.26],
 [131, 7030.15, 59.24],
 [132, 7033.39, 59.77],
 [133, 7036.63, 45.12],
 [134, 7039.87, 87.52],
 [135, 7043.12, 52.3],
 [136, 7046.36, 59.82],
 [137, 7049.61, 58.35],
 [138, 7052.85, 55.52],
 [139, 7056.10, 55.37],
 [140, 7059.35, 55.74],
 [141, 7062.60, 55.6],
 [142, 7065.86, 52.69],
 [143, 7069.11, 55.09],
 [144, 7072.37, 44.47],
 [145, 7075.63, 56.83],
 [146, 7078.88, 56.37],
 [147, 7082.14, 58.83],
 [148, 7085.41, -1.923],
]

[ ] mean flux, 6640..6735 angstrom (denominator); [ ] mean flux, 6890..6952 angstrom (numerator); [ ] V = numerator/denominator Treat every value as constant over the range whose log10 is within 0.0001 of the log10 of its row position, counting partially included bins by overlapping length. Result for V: 1.06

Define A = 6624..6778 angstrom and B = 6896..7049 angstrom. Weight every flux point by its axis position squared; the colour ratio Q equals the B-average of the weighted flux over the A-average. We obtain 1.15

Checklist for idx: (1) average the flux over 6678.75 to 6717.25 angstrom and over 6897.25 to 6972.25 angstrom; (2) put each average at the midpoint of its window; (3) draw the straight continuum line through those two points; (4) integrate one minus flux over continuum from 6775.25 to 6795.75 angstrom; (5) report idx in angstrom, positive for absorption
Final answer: 0.2 angstrom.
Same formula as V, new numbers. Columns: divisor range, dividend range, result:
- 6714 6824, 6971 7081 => 1.03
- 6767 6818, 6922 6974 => 1.04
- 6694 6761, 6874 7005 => 1.06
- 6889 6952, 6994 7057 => 1.01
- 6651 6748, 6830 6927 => 1.05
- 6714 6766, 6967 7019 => 1.05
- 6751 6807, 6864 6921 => 1.04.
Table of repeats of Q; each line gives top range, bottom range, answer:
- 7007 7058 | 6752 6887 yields 1.12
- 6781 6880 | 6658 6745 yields 1.07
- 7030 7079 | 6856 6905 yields 1.05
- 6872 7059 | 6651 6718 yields 1.15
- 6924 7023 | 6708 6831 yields 1.10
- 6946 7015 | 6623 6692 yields 1.14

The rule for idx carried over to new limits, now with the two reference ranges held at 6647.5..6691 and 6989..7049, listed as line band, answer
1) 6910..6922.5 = -0.4 angstrom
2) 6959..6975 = -0.6 angstrom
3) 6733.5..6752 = 0.7 angstrom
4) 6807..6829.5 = -0.4 angstrom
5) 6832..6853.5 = 0.2 angstrom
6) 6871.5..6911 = -0.6 angstrom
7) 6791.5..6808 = 0.2 angstrom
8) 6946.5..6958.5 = 0.1 angstrom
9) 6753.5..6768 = 0.2 angstrom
